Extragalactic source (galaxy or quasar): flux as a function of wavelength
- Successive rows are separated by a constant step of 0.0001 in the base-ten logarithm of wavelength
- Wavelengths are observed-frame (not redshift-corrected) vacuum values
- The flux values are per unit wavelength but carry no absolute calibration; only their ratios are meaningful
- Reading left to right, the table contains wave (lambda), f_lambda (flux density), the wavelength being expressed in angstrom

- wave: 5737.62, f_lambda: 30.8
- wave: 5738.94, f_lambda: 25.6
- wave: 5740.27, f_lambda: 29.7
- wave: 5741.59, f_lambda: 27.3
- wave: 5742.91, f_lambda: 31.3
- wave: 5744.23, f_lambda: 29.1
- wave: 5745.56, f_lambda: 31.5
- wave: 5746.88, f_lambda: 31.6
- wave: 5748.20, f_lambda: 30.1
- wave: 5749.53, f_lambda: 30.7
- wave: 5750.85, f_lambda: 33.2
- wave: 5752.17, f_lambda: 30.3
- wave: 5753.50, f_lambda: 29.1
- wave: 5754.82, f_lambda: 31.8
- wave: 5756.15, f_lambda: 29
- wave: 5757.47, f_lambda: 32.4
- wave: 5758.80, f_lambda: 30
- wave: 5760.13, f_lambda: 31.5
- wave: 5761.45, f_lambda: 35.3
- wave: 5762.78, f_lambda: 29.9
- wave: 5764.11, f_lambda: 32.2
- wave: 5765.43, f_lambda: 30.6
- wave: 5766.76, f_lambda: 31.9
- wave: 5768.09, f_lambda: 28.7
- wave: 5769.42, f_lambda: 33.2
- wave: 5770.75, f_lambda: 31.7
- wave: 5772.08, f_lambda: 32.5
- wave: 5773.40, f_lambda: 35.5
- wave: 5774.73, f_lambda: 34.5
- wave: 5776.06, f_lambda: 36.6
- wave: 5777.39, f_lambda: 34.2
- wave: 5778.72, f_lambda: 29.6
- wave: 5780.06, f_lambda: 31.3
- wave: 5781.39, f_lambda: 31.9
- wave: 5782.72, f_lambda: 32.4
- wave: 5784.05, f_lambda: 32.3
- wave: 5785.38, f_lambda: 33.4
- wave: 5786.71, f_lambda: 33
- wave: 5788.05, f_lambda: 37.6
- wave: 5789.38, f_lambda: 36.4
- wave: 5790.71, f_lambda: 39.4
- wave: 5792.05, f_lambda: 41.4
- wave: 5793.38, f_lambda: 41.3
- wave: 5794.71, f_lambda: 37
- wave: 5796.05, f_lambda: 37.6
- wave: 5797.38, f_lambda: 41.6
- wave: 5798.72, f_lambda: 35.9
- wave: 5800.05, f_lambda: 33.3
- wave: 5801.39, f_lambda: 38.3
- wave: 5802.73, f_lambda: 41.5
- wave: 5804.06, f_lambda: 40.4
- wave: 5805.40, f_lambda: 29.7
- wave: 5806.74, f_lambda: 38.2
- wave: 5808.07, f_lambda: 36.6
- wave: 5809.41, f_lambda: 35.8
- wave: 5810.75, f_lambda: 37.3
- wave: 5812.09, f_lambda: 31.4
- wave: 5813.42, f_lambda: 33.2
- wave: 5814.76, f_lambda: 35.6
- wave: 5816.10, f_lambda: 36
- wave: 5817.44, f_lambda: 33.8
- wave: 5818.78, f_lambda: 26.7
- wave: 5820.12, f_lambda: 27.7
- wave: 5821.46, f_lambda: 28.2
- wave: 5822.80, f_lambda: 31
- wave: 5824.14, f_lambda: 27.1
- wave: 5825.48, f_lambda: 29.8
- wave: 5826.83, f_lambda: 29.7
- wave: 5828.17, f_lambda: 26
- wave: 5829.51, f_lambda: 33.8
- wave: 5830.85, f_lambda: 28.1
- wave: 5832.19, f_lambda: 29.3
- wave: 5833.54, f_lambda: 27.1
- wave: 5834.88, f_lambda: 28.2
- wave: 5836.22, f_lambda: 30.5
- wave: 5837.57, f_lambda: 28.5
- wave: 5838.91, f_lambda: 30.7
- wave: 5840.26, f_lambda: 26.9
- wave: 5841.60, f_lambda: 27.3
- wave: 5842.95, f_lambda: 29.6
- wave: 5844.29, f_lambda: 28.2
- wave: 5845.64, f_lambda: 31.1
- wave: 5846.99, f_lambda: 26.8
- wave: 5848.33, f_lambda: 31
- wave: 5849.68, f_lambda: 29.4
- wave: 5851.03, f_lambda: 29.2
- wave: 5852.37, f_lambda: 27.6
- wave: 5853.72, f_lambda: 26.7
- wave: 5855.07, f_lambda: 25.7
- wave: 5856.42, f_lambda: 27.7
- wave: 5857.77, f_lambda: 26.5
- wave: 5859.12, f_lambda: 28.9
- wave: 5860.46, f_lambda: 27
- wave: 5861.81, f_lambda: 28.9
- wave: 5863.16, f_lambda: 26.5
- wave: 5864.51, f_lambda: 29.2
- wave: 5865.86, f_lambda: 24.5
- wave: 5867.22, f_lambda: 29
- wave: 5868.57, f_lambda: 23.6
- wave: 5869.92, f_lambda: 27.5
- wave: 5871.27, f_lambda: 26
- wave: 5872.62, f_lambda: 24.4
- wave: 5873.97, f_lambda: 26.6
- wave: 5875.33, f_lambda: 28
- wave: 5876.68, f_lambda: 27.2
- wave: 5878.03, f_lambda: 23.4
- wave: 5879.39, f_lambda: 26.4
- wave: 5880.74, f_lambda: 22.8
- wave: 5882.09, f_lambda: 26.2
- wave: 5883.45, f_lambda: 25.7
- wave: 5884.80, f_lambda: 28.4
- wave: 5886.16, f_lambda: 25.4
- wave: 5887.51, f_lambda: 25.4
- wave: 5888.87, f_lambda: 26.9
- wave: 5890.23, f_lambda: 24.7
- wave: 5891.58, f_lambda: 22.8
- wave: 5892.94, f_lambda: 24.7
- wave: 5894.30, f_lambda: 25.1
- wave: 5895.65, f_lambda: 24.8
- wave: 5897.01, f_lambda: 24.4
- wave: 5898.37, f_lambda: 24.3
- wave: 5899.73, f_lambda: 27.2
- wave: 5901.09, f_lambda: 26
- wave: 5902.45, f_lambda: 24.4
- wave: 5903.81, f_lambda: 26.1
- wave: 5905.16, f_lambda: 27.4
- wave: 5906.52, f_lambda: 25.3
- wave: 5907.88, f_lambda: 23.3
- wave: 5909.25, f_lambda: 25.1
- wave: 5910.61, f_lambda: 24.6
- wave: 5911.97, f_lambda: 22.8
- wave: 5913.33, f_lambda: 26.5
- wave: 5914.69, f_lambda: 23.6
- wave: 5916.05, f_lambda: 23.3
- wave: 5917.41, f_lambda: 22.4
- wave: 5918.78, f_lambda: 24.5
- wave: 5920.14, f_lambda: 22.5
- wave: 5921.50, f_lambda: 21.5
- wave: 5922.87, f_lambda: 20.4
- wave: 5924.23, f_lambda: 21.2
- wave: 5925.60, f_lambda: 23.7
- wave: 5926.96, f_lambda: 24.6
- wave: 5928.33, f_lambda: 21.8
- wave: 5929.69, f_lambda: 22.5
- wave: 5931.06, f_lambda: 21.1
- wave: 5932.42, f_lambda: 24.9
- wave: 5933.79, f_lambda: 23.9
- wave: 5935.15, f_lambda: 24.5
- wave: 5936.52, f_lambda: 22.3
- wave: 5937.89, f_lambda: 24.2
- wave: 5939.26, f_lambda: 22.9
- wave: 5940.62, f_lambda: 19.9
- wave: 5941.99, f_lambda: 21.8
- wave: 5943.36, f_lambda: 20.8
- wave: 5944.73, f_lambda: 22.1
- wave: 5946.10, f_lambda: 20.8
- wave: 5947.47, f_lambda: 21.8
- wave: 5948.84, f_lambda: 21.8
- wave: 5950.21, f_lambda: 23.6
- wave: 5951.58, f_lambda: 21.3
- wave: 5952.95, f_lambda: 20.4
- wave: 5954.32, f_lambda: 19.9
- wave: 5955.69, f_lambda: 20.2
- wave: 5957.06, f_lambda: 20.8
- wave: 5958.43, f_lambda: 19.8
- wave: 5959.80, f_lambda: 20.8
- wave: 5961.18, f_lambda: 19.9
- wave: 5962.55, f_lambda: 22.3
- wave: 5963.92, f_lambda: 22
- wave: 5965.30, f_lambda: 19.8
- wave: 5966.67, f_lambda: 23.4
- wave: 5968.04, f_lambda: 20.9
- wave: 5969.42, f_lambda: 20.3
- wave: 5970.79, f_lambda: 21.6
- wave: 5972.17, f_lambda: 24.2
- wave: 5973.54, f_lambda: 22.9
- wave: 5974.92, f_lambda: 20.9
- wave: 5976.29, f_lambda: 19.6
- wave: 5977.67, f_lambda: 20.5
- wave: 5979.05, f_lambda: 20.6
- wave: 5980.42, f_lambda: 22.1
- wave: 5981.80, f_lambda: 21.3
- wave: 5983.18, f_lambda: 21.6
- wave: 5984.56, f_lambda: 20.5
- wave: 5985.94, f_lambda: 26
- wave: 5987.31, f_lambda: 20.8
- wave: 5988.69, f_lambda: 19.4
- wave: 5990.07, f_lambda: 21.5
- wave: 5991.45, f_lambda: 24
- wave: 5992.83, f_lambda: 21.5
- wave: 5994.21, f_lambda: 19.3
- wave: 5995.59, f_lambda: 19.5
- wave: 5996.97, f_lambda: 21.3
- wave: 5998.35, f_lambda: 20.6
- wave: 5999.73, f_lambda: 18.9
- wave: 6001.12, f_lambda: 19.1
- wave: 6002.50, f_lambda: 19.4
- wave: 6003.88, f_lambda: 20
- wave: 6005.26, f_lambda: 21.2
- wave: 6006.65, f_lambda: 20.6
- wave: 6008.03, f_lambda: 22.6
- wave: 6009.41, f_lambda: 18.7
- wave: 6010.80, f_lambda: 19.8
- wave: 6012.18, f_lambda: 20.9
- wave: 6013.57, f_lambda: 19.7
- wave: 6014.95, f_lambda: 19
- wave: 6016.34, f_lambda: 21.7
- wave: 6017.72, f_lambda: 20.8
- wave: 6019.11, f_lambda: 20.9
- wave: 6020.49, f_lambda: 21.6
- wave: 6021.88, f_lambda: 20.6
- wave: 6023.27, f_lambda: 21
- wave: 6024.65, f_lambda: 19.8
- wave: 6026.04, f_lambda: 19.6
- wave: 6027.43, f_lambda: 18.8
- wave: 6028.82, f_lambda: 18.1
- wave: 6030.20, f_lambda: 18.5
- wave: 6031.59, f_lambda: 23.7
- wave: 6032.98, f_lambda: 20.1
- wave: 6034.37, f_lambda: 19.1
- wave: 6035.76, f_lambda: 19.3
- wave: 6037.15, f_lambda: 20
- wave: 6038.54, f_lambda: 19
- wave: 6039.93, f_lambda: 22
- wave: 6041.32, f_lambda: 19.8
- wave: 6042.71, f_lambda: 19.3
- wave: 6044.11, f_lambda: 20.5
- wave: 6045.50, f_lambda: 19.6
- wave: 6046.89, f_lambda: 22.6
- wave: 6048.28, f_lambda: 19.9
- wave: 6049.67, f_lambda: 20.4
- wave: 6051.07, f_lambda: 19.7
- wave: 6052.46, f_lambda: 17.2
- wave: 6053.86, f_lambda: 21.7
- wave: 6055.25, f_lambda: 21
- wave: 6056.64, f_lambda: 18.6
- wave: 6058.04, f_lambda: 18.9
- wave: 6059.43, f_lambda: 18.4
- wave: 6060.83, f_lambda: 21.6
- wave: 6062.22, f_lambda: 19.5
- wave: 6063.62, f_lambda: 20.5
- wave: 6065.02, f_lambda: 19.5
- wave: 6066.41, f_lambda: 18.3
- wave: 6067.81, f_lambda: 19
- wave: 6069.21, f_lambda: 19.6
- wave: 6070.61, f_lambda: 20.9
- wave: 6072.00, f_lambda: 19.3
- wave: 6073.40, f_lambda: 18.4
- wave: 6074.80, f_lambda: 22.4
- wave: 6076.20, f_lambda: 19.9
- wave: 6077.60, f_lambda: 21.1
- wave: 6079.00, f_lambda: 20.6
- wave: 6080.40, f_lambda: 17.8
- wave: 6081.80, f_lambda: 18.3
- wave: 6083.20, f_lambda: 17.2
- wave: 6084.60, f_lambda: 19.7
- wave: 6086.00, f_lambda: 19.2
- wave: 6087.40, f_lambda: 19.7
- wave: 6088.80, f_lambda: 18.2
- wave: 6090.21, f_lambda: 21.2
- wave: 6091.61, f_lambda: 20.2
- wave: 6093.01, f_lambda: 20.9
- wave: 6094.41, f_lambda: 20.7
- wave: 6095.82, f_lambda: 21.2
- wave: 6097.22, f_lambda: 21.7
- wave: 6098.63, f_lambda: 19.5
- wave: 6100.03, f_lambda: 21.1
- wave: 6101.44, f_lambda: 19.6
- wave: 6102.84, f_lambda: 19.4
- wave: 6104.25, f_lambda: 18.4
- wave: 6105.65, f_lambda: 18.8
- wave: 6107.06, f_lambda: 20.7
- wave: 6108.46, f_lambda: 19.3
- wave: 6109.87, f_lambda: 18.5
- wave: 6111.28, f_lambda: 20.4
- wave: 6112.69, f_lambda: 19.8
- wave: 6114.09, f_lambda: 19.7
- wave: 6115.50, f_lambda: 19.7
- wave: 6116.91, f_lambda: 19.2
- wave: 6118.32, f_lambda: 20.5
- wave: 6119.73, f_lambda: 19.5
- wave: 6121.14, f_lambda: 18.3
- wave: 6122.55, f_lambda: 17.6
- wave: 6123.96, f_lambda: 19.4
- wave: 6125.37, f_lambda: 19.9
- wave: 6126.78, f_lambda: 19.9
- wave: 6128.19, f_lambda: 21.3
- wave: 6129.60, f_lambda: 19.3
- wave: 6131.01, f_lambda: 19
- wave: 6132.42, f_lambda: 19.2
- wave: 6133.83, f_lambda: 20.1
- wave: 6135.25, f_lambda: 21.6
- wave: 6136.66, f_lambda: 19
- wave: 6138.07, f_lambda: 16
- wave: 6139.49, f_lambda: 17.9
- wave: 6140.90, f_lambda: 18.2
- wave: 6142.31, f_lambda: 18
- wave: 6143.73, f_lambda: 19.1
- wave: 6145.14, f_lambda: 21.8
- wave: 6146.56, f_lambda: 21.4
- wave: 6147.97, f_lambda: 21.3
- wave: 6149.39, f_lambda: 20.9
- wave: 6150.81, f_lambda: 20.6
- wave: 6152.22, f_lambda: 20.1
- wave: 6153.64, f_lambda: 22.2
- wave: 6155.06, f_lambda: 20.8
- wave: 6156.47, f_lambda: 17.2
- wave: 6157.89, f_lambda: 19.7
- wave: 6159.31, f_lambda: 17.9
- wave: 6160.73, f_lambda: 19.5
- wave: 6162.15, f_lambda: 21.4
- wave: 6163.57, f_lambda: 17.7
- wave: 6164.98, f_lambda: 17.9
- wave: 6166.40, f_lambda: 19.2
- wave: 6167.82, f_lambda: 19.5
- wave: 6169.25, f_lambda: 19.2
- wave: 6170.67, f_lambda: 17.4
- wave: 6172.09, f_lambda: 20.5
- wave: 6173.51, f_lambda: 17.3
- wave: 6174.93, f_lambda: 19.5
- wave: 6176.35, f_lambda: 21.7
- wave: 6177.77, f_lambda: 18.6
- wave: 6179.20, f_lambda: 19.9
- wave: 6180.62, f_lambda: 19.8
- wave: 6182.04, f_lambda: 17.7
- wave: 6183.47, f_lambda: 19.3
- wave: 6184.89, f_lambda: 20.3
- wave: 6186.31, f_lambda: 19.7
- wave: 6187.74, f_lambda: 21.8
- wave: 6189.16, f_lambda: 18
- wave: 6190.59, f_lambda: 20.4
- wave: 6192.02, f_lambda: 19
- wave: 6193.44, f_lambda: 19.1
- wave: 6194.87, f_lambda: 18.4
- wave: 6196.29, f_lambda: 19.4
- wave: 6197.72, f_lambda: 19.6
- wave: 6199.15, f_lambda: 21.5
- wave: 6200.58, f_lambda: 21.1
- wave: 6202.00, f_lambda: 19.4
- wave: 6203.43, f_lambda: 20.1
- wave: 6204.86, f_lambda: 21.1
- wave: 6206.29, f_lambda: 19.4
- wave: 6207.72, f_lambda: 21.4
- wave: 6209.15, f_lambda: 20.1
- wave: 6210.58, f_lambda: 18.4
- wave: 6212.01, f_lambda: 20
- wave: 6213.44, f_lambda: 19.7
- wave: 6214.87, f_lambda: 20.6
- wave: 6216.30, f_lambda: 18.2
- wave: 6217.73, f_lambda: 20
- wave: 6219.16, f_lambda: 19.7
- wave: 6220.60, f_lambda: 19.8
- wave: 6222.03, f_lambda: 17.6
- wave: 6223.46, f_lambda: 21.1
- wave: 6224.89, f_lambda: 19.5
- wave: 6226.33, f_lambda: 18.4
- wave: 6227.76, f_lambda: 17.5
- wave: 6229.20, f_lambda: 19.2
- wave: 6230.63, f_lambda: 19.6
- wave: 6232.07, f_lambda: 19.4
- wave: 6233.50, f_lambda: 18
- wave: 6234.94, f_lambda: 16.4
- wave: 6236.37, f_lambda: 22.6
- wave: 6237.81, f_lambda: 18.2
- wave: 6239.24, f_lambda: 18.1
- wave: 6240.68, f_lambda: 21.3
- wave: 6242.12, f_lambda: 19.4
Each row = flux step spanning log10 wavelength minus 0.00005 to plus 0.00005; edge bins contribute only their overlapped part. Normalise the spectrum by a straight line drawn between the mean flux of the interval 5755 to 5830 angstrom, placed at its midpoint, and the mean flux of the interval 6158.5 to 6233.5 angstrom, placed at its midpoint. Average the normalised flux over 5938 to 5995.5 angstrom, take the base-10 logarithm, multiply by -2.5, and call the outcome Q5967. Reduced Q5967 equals 0.27 mag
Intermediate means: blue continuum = 33.6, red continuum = 19.5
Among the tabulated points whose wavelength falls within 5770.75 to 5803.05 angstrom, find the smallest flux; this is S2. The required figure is 29.6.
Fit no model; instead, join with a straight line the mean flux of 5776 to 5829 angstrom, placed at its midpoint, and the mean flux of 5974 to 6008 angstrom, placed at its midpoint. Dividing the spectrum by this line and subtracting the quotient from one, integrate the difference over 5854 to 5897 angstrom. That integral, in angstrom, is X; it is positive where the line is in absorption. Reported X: 4.37 angstrom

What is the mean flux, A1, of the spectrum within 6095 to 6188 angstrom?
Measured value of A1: 19.6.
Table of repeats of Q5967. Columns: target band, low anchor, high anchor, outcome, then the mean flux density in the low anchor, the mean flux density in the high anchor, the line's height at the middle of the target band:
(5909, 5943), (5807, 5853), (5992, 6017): 0.08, 30.3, 20.2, 24.8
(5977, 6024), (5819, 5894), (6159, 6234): 0.16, 27.4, 19.5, 24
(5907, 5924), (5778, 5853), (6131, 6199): 0.23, 32.5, 19.5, 28.8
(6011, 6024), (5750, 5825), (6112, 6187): 0.19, 33.7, 19.5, 24.7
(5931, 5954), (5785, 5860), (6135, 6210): 0.24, 32.1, 19.6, 27.8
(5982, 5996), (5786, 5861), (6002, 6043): 0.04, 32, 20.2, 22.2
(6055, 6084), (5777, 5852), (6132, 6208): 0.19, 32.6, 19.6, 23.3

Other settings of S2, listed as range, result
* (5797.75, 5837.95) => 26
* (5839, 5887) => 22.8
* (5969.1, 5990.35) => 19.4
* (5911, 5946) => 19.9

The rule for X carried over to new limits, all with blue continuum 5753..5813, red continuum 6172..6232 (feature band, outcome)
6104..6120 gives 2.24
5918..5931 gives 3.06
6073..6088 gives 2.75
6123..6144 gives 2.71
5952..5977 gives 6.13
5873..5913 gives 6.72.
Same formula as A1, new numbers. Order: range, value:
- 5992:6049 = 20.2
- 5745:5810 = 34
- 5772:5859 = 32.3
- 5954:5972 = 21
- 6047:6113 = 19.8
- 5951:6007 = 21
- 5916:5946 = 22.5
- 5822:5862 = 28.6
